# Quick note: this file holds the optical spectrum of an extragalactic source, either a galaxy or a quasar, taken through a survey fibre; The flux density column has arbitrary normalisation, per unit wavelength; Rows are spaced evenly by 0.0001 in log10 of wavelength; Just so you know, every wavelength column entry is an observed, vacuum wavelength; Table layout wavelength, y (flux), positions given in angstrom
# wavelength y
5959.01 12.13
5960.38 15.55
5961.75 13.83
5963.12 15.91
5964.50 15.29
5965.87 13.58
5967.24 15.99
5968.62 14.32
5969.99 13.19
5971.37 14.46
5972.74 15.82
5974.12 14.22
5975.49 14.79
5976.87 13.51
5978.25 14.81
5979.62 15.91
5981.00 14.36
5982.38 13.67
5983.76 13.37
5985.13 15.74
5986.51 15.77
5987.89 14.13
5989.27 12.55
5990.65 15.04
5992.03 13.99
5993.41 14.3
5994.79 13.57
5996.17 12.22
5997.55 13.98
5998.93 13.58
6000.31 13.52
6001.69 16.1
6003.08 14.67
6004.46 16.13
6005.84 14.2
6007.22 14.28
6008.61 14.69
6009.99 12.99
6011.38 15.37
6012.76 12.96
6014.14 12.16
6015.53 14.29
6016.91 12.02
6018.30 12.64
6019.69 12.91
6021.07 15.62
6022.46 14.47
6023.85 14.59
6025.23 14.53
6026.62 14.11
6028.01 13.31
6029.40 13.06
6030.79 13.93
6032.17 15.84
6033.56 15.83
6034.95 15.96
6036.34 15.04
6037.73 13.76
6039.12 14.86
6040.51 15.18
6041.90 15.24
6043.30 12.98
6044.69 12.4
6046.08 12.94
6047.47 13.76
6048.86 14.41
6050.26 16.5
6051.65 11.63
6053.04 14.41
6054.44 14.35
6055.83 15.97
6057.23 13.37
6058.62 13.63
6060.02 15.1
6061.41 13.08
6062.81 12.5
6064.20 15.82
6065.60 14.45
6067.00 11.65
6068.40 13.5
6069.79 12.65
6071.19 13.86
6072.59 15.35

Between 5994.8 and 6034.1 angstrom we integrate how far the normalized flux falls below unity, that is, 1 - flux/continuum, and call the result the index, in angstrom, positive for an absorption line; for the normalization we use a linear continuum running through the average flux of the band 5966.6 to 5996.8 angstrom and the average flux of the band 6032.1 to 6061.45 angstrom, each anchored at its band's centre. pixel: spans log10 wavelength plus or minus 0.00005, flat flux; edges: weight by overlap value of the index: 0.8 angstrom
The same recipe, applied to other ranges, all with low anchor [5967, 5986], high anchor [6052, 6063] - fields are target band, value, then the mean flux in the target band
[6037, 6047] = 0.2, 13.9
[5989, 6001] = 0.6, 13.7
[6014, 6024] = 0.5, 13.6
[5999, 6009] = -0.2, 14.7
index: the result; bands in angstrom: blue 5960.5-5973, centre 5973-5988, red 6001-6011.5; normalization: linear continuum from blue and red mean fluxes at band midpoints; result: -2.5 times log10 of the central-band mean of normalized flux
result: 0.01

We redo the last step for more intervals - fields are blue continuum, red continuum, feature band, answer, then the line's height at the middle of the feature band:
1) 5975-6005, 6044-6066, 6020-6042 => -0.04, 14.1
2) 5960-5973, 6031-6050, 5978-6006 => 0.02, 14.7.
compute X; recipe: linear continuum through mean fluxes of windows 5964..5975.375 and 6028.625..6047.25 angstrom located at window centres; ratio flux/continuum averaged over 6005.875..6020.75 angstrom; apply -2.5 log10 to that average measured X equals 0.07 mag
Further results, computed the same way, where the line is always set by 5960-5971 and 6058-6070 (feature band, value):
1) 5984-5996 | 0.01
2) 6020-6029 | -0.02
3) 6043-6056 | -0.01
